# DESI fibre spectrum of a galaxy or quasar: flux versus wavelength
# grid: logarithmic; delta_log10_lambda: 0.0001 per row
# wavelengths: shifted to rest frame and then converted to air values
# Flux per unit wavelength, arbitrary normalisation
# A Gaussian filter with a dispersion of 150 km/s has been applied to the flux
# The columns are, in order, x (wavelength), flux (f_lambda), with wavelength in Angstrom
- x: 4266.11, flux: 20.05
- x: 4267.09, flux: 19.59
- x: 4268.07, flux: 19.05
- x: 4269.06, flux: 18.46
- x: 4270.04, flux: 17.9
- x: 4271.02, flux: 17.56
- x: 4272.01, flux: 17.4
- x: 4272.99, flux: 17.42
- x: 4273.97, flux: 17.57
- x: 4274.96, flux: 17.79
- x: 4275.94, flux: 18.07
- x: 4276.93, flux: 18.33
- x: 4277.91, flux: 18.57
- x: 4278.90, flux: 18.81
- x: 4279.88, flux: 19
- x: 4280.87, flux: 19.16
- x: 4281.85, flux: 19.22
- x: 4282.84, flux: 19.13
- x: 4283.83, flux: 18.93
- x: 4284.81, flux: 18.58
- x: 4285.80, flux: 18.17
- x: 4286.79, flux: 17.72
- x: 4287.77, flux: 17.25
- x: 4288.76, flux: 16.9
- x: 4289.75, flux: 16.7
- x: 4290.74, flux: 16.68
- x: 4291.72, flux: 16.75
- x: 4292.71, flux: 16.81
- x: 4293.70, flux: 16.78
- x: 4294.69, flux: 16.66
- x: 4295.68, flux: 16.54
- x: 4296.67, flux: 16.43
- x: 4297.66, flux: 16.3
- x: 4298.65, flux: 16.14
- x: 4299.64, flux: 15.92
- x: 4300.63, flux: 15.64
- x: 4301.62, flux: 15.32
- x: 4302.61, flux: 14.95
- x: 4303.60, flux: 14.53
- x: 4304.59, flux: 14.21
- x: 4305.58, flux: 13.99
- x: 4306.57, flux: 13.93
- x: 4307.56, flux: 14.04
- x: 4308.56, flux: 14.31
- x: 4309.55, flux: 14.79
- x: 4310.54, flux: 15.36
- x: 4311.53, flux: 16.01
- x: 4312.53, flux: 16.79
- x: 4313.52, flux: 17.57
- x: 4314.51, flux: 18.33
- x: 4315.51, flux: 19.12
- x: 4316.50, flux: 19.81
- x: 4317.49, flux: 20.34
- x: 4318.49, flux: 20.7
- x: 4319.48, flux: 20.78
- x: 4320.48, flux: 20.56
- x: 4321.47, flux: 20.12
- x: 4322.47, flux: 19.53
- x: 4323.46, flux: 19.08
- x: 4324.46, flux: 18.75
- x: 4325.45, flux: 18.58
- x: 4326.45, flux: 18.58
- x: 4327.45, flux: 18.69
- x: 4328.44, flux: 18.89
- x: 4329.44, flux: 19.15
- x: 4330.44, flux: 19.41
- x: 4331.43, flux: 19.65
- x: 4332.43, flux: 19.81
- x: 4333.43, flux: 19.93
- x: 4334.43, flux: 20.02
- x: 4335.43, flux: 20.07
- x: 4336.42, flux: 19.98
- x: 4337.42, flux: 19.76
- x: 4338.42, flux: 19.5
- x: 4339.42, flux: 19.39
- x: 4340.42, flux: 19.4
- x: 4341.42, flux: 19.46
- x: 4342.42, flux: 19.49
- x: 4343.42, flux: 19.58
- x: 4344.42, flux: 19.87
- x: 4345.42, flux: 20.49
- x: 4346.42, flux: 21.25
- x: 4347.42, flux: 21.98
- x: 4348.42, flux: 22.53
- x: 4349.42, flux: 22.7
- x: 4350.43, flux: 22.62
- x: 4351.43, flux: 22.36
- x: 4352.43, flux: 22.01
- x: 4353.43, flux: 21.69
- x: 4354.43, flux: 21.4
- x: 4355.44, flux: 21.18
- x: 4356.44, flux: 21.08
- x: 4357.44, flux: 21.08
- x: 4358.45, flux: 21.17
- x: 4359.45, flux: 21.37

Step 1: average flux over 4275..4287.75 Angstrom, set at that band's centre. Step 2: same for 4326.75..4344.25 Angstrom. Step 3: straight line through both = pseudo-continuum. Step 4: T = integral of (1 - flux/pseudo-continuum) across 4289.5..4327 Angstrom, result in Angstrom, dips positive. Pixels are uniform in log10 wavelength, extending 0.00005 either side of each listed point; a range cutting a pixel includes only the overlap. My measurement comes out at 4.0 Angstrom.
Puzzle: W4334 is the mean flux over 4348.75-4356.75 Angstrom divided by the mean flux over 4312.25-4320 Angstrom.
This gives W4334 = 1.14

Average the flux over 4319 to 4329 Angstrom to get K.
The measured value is 19.3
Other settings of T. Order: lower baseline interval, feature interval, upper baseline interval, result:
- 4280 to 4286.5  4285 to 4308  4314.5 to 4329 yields 3.6 Angstrom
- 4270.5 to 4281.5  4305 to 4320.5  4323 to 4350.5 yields 1.7 Angstrom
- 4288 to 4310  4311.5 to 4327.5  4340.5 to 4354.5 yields -1.0 Angstrom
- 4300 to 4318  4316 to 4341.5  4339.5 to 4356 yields -1.4 Angstrom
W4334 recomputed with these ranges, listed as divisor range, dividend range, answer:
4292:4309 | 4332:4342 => 1.28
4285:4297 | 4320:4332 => 1.13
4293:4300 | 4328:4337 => 1.20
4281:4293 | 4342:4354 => 1.20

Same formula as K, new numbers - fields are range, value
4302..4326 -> 17.3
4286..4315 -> 16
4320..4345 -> 19.5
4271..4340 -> 17.8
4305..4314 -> 15.2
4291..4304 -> 16.1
